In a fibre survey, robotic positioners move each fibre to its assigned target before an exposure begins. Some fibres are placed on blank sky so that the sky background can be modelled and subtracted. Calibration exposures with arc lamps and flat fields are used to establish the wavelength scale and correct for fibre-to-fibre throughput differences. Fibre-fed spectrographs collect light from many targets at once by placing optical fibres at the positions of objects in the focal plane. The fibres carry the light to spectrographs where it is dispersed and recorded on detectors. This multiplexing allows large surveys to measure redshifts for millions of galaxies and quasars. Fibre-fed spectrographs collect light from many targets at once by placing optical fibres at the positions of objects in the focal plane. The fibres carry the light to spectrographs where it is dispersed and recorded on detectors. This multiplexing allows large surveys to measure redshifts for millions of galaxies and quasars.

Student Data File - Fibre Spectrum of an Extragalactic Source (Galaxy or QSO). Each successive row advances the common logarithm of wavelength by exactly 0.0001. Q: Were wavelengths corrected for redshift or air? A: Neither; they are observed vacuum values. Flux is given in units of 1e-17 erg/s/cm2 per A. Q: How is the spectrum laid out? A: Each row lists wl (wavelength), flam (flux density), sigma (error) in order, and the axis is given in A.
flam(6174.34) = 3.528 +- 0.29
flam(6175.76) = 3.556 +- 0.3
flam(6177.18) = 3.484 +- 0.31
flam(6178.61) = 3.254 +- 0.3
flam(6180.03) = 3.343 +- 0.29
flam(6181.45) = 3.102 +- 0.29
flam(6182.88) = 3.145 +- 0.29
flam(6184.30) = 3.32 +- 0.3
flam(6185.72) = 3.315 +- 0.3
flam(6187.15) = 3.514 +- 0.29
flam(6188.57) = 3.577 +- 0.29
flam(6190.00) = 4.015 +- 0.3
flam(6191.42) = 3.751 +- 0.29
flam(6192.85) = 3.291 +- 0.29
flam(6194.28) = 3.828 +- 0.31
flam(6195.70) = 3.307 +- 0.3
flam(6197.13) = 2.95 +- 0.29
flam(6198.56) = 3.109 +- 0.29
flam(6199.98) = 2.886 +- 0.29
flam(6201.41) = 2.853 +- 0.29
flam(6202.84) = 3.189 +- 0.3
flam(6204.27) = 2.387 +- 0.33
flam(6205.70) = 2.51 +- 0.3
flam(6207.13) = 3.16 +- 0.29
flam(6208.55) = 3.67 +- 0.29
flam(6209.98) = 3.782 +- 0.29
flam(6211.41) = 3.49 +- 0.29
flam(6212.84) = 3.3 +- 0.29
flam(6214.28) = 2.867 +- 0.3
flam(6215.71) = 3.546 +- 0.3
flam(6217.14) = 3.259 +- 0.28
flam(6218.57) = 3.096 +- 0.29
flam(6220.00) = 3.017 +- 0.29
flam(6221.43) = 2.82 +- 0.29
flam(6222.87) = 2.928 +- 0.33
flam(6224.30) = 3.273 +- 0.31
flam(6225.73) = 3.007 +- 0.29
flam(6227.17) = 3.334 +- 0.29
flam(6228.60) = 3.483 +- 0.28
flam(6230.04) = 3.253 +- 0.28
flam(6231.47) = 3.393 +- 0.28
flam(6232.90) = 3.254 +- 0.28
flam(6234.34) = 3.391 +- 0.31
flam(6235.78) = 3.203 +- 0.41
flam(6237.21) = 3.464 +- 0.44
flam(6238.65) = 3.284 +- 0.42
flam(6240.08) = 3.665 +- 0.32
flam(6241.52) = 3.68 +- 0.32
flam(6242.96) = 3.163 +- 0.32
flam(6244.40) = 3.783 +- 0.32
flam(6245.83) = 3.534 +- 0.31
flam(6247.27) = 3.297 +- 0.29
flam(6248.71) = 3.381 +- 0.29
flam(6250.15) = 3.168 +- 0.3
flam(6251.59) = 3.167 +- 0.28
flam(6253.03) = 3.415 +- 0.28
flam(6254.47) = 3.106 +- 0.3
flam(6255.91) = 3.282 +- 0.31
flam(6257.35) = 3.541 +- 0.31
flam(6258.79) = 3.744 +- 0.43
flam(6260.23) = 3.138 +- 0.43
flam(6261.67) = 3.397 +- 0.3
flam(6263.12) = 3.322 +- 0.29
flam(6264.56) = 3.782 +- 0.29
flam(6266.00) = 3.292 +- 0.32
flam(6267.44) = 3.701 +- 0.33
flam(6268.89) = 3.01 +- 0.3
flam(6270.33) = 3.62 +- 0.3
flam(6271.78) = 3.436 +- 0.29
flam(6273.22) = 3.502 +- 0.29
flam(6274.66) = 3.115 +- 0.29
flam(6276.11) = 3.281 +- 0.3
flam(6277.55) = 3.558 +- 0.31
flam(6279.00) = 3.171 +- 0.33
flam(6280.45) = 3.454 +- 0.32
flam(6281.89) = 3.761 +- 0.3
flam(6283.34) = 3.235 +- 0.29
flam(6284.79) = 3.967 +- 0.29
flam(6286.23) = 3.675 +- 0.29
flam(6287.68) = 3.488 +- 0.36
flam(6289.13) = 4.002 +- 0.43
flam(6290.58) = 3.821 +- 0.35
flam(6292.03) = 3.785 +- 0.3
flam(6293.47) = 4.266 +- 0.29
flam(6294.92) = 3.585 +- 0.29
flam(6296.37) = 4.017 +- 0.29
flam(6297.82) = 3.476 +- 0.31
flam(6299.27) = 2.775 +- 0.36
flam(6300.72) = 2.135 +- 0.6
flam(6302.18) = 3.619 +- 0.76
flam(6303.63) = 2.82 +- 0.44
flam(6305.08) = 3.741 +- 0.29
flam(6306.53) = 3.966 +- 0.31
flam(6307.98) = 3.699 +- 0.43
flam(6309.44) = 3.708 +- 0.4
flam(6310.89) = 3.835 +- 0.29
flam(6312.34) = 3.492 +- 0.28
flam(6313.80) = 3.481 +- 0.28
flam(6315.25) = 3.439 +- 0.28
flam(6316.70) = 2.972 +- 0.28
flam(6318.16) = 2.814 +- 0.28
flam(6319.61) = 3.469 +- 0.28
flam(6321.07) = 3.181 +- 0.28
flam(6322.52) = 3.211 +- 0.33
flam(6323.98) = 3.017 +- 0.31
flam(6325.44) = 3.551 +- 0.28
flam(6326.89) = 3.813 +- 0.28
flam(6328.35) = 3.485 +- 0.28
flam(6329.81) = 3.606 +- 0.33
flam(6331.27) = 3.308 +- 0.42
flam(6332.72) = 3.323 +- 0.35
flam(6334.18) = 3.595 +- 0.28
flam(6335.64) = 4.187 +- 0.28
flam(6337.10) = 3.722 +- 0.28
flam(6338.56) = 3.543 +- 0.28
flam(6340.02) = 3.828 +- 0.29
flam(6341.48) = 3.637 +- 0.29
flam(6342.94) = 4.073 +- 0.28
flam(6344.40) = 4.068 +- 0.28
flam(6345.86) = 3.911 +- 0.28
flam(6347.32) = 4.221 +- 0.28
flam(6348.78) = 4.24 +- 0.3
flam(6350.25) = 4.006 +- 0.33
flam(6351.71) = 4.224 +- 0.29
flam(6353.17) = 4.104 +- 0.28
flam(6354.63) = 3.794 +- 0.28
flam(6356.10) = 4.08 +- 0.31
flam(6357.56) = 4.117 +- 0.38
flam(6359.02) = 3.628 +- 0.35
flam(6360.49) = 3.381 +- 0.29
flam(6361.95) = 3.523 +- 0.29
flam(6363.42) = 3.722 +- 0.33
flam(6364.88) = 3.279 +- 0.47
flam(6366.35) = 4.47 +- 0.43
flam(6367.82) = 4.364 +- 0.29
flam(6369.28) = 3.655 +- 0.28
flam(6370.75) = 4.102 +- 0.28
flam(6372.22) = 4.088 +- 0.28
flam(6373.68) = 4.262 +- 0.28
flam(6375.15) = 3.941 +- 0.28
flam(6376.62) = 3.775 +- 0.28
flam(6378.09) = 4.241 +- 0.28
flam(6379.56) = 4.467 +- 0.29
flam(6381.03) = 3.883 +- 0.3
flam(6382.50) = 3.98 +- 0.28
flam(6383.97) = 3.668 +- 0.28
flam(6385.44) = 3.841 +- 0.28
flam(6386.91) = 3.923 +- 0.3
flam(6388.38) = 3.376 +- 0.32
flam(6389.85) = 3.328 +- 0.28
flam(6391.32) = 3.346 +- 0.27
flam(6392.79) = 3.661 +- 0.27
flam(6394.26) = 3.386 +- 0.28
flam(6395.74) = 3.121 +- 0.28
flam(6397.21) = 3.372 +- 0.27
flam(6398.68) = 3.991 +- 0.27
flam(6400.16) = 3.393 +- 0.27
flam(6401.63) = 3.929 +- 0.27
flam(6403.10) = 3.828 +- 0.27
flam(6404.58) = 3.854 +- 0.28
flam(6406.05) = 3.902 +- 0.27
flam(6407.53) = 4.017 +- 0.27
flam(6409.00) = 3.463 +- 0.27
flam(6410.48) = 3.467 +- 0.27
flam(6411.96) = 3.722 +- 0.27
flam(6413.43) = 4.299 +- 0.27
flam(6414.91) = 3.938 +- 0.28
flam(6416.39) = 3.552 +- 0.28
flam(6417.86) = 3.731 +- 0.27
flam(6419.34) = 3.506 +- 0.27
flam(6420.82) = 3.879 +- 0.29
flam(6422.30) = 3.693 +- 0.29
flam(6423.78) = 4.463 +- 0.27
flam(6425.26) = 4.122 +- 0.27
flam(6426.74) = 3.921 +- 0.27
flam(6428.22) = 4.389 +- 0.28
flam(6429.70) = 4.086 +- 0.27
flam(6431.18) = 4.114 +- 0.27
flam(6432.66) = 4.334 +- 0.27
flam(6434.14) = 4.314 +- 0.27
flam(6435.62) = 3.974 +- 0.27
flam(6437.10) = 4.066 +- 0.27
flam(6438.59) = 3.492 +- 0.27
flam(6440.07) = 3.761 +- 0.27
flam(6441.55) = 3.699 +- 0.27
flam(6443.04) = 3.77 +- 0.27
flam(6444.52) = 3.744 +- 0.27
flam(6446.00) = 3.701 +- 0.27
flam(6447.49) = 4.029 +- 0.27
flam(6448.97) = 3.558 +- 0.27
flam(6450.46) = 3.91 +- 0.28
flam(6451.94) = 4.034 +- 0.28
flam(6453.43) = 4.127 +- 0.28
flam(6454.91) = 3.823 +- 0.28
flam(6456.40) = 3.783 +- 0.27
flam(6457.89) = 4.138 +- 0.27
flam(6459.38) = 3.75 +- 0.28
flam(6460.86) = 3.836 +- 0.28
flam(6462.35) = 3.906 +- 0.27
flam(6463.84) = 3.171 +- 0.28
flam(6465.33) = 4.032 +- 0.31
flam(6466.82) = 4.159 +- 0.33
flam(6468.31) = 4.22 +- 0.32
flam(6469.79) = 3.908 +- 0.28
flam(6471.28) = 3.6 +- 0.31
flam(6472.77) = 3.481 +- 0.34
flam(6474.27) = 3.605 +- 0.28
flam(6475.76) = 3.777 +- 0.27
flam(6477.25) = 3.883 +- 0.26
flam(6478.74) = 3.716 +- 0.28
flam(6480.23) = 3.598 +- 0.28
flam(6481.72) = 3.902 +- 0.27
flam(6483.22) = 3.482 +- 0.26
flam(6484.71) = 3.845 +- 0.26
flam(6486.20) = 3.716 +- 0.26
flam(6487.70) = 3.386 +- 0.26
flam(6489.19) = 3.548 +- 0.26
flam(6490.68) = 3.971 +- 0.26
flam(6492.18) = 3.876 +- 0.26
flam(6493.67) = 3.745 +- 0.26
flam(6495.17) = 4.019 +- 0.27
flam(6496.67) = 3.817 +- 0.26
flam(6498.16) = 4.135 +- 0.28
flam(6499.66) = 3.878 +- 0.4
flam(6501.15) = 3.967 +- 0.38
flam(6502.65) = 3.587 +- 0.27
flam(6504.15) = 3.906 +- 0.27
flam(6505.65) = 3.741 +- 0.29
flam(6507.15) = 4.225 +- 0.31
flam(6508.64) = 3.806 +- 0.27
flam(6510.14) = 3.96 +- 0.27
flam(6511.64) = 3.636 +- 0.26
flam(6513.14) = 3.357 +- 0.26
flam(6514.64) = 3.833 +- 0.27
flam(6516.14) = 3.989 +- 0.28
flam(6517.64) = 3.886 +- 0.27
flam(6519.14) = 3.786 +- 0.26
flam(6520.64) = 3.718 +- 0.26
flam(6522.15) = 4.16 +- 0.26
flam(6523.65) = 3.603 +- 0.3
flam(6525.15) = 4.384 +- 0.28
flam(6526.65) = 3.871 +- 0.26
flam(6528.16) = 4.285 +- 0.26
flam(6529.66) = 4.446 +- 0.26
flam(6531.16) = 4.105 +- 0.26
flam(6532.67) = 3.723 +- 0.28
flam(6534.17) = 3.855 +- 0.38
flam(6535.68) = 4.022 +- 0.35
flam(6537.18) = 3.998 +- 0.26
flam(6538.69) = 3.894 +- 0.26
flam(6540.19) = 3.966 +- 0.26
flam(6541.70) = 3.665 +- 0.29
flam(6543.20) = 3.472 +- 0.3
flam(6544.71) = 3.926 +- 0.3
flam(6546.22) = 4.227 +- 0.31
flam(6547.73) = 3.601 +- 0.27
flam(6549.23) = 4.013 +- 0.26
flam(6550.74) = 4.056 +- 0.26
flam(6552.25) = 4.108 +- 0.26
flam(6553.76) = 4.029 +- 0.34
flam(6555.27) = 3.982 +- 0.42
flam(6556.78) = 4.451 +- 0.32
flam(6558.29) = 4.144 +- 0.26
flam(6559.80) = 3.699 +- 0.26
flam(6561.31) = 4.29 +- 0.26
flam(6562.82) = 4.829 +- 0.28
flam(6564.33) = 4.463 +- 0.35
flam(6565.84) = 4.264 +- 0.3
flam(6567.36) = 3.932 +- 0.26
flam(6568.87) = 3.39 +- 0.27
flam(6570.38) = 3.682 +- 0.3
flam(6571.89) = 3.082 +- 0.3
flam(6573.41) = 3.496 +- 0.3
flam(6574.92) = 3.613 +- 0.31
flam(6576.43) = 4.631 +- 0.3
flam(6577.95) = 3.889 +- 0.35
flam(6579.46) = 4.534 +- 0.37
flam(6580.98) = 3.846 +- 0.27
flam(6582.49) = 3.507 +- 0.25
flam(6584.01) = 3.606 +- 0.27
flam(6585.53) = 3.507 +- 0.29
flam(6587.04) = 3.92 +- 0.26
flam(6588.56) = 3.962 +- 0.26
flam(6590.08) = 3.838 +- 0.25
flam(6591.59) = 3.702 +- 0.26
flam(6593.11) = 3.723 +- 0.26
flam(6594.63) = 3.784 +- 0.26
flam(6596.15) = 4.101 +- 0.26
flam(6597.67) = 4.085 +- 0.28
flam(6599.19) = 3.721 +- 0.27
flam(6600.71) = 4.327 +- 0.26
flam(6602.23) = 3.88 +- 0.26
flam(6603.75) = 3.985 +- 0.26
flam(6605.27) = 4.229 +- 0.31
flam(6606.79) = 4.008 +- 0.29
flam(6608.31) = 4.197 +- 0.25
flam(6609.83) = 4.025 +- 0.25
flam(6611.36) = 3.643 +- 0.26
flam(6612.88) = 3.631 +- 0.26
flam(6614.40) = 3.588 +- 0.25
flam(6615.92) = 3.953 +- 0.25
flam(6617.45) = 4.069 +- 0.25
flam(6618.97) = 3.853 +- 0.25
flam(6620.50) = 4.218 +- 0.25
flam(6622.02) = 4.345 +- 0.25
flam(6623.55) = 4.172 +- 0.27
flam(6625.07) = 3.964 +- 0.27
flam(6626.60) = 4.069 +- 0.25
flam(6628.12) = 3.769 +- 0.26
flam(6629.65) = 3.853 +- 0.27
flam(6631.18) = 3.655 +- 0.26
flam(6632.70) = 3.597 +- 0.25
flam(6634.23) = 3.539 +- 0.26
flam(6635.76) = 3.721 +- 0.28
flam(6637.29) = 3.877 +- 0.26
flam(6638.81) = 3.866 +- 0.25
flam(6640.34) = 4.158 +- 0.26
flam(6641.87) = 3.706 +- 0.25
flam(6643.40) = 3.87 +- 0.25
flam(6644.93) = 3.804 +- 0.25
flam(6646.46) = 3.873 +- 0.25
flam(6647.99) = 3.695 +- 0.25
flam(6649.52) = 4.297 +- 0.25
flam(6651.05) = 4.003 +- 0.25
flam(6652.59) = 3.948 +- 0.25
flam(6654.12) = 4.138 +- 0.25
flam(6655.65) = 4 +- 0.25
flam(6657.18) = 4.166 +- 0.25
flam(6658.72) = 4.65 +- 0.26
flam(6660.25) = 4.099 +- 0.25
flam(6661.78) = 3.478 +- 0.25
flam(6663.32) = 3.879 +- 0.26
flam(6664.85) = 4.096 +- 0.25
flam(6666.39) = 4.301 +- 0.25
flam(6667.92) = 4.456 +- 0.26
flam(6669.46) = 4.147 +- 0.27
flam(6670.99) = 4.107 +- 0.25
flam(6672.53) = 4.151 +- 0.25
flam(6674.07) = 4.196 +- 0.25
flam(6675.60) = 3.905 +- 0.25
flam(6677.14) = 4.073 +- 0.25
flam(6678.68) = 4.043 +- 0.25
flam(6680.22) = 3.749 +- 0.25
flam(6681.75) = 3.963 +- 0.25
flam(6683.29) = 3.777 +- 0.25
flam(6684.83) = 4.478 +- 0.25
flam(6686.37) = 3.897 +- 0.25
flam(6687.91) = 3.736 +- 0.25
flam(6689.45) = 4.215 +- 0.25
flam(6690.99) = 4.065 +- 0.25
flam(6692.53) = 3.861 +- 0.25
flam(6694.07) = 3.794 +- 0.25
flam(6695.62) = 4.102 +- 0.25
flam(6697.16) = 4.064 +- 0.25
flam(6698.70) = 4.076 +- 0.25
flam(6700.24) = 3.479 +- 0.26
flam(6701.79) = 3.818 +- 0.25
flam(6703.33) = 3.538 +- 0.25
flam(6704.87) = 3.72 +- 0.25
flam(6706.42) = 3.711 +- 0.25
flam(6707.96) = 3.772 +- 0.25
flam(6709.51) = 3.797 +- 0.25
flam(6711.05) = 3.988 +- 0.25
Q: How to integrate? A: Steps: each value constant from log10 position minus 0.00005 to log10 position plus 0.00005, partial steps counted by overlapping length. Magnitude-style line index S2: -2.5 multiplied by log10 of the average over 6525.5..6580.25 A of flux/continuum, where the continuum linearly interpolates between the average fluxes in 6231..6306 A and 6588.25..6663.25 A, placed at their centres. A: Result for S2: -0.044 mag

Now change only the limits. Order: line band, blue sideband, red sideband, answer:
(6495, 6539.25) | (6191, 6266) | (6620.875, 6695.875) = -0.05 mag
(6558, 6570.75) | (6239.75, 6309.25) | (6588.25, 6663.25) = -0.06 mag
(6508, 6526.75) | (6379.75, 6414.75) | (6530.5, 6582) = 0.02 mag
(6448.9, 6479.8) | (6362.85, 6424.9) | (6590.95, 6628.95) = 0.01 mag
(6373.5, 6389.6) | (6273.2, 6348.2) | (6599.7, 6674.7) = -0.08 mag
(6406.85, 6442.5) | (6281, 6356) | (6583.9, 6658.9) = -0.05 mag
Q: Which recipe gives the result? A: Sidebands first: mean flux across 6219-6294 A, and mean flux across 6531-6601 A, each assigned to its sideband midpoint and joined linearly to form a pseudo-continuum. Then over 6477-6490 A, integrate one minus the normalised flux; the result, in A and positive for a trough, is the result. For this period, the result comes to 0.4 A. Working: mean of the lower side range 3.42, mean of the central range 3.67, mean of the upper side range 3.92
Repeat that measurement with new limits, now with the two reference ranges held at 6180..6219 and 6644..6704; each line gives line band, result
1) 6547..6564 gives -1.3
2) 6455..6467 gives -0.5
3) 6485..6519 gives -0.7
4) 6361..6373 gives -1.2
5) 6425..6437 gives -1.7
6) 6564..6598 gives 0.2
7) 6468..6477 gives -0.1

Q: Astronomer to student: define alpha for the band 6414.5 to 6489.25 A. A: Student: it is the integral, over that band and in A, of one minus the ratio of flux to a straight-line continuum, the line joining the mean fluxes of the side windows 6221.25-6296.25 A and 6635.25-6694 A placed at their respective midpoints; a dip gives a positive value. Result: -2.8 A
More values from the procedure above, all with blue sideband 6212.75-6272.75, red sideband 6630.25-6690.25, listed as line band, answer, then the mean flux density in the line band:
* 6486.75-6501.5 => -0.4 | 3.83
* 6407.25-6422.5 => -0.6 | 3.75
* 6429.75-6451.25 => -1.5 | 3.9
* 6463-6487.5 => -0.4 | 3.75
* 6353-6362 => -0.8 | 3.81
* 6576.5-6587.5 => -0.1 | 3.88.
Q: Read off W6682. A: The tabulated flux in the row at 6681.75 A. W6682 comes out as 3.963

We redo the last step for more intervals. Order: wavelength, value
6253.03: 3.415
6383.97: 3.668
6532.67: 3.723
